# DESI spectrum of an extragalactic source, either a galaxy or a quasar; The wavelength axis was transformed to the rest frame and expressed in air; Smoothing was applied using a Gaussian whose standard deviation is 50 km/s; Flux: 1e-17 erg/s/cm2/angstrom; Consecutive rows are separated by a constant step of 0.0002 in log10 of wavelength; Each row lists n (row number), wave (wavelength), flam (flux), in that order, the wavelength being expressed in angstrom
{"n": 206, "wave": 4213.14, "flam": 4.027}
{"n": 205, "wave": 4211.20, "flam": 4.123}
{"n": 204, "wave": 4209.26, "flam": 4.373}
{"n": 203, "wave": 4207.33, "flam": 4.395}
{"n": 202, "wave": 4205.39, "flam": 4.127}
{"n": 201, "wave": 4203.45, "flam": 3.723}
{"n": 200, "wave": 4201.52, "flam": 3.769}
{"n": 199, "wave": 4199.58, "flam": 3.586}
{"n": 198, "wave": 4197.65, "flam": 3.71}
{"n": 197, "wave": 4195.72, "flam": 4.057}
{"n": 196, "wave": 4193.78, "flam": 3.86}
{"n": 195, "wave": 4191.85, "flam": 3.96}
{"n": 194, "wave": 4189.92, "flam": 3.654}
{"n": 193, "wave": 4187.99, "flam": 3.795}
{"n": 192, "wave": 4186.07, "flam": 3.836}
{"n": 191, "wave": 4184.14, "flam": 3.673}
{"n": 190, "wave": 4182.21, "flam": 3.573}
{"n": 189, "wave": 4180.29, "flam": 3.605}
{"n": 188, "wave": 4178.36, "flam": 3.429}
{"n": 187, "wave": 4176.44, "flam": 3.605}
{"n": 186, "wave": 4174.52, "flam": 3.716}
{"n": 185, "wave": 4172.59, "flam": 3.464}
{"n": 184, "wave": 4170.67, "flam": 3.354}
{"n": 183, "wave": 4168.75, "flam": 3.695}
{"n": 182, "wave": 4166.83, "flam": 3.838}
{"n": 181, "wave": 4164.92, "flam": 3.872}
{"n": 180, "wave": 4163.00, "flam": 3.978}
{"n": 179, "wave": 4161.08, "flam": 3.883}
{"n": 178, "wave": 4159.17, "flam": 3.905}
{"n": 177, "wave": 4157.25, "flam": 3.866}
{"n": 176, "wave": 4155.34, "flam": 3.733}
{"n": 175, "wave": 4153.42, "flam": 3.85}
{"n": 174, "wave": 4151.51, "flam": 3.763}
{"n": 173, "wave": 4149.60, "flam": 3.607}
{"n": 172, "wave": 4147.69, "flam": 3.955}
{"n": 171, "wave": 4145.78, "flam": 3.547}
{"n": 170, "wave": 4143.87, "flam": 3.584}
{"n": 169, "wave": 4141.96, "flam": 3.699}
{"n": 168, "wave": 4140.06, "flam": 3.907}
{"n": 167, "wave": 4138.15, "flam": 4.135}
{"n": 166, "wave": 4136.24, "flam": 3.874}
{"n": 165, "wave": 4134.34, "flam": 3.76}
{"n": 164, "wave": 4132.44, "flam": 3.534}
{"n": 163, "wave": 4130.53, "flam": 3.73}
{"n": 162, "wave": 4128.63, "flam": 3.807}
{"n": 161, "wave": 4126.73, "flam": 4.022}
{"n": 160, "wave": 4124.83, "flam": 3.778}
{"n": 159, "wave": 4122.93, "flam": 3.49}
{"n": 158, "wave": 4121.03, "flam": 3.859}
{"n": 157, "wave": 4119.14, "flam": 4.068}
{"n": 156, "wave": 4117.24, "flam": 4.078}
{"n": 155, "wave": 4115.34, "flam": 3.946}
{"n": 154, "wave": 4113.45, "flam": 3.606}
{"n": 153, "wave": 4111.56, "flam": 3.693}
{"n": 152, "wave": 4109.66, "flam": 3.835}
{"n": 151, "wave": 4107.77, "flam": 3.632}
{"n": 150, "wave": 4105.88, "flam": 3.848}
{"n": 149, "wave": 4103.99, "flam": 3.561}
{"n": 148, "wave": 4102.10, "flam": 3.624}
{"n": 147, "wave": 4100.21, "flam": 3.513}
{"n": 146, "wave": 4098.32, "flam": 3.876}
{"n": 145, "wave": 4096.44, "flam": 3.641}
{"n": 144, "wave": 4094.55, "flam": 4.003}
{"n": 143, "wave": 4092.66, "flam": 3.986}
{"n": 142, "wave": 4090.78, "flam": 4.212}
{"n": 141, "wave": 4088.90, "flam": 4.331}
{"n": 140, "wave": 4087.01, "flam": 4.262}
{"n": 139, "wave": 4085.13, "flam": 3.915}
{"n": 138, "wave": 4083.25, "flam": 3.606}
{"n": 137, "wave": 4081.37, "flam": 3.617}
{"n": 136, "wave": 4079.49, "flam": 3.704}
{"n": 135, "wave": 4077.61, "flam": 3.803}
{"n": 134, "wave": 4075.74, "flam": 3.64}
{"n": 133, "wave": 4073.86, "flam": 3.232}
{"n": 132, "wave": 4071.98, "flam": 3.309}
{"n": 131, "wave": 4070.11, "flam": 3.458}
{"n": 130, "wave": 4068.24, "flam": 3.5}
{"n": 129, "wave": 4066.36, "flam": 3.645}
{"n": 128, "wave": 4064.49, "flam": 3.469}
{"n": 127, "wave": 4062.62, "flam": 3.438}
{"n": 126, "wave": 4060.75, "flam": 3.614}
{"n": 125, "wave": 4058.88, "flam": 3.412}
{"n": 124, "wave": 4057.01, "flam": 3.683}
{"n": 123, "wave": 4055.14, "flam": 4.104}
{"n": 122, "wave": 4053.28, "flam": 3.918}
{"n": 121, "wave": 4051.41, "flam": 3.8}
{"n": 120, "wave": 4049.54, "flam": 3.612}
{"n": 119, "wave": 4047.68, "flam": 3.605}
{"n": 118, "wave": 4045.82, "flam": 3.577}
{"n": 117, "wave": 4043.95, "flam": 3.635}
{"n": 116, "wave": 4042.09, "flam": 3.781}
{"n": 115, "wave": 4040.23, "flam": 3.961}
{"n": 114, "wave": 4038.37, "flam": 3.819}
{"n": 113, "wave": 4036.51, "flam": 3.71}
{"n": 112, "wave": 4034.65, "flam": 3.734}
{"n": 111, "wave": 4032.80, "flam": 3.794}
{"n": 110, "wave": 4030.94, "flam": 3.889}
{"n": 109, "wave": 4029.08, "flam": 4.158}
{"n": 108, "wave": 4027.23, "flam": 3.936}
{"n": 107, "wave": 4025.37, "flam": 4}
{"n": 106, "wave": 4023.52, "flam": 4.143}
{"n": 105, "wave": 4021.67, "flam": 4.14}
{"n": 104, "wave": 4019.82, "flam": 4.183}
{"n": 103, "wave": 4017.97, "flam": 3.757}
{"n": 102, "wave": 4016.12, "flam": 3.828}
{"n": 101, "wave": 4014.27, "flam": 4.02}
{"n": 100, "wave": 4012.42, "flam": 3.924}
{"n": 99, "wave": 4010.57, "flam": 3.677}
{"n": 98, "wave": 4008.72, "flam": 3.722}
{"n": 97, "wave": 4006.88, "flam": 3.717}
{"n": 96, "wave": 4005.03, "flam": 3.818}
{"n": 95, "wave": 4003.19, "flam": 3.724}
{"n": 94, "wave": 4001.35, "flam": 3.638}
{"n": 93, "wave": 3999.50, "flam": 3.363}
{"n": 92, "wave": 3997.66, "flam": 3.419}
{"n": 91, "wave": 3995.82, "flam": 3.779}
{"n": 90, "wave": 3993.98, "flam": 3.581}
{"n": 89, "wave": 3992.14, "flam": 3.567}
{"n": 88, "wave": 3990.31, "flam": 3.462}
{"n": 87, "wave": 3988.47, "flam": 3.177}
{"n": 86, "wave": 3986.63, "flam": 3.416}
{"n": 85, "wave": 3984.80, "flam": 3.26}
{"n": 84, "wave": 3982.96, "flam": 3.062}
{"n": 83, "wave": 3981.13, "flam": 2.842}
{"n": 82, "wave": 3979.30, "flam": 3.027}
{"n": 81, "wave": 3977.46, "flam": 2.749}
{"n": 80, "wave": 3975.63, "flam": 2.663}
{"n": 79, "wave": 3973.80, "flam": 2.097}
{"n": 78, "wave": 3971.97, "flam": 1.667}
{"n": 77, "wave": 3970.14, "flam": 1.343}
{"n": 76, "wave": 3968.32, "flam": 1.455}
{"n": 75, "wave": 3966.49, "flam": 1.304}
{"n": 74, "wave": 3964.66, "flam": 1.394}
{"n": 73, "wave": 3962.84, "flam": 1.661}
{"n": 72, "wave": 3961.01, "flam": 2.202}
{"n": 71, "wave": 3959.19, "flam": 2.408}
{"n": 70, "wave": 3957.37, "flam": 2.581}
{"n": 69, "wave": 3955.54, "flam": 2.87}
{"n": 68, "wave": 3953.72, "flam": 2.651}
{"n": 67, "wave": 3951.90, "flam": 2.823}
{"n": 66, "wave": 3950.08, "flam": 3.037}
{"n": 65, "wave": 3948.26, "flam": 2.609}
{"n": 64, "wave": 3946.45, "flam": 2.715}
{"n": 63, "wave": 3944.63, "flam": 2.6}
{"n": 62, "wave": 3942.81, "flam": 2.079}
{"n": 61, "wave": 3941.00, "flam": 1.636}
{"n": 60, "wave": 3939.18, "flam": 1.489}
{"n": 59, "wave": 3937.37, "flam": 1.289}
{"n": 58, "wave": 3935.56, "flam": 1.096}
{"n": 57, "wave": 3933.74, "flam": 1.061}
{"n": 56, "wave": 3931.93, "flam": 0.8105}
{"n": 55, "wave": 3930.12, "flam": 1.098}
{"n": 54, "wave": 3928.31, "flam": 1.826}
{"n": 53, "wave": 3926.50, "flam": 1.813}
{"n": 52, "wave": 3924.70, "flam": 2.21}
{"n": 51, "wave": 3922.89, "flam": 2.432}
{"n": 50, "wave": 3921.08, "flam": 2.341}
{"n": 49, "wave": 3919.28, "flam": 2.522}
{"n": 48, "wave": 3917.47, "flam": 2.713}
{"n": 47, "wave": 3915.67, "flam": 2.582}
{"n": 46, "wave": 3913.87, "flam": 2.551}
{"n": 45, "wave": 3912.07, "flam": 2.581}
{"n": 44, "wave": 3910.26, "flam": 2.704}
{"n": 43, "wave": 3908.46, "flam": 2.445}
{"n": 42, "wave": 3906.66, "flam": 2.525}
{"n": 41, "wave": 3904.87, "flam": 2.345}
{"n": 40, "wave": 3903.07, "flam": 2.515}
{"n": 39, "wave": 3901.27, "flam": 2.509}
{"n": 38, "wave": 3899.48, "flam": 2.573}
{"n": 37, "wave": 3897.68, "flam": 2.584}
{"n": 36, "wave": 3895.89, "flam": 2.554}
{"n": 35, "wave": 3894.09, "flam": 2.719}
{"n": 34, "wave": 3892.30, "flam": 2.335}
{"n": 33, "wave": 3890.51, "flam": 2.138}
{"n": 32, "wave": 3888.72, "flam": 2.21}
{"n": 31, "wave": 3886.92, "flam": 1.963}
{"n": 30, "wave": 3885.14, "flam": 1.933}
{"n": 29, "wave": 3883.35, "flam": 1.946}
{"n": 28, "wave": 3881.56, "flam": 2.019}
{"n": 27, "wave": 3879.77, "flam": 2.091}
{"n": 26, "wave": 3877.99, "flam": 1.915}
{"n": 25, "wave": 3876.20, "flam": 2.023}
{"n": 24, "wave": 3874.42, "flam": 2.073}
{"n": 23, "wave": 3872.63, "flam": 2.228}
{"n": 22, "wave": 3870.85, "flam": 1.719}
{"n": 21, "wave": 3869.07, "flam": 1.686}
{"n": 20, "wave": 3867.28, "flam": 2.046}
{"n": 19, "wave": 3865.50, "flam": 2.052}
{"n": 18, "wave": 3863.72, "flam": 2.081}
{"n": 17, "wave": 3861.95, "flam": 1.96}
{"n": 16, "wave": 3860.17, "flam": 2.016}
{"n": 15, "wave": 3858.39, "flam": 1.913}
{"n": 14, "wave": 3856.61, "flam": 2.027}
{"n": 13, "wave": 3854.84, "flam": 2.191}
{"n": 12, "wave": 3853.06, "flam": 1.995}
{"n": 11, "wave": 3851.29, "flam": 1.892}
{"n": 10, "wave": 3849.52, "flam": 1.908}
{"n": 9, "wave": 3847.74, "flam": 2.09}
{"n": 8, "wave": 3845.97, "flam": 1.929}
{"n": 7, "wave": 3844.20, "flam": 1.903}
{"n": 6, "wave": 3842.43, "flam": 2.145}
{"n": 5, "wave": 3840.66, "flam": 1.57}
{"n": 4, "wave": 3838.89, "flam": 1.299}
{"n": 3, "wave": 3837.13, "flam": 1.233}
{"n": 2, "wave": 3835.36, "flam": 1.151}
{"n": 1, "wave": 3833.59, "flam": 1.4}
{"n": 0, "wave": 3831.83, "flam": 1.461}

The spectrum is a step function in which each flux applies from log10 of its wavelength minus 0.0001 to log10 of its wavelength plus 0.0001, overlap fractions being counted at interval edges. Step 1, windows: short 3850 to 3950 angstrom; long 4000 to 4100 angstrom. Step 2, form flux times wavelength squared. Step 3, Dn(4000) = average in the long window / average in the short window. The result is 1.9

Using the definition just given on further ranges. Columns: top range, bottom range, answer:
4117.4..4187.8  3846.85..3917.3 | 1.95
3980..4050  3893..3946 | 1.81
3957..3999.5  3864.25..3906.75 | 1.26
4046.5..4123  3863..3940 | 1.95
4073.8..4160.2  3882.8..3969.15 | 1.92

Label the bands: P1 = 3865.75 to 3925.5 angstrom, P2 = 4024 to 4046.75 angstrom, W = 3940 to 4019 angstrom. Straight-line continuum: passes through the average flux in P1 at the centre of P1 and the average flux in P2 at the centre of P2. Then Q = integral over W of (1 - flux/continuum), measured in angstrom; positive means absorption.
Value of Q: 8.7 angstrom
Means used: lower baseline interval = 2.29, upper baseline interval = 3.84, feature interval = 2.89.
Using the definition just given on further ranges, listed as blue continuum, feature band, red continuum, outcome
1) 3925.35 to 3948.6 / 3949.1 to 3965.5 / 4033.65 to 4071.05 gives -3.17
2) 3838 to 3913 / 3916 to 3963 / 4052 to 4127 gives 9.05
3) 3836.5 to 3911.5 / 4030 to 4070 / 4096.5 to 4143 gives -4.75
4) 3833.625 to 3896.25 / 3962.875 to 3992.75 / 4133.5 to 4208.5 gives 1.69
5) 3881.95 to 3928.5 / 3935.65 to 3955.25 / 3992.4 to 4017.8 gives 4.45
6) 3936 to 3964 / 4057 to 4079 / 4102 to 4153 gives -1.59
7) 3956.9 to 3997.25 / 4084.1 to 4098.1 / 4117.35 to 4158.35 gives -2.42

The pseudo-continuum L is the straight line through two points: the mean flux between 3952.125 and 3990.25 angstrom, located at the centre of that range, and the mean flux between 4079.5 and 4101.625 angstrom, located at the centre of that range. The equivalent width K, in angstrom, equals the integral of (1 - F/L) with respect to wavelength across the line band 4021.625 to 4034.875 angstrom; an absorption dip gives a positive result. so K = -3.6 angstrom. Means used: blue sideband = 2.42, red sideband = 3.89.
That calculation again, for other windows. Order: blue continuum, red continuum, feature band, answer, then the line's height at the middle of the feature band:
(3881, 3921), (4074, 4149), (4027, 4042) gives -2.6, 3.29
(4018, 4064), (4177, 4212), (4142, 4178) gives 1.0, 3.84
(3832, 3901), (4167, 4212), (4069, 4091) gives -3.9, 3.18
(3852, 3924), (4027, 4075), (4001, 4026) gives -4.0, 3.35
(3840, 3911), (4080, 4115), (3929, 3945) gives 7.3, 2.6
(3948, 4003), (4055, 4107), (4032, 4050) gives -2.1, 3.33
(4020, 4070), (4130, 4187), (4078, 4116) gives -0.7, 3.75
